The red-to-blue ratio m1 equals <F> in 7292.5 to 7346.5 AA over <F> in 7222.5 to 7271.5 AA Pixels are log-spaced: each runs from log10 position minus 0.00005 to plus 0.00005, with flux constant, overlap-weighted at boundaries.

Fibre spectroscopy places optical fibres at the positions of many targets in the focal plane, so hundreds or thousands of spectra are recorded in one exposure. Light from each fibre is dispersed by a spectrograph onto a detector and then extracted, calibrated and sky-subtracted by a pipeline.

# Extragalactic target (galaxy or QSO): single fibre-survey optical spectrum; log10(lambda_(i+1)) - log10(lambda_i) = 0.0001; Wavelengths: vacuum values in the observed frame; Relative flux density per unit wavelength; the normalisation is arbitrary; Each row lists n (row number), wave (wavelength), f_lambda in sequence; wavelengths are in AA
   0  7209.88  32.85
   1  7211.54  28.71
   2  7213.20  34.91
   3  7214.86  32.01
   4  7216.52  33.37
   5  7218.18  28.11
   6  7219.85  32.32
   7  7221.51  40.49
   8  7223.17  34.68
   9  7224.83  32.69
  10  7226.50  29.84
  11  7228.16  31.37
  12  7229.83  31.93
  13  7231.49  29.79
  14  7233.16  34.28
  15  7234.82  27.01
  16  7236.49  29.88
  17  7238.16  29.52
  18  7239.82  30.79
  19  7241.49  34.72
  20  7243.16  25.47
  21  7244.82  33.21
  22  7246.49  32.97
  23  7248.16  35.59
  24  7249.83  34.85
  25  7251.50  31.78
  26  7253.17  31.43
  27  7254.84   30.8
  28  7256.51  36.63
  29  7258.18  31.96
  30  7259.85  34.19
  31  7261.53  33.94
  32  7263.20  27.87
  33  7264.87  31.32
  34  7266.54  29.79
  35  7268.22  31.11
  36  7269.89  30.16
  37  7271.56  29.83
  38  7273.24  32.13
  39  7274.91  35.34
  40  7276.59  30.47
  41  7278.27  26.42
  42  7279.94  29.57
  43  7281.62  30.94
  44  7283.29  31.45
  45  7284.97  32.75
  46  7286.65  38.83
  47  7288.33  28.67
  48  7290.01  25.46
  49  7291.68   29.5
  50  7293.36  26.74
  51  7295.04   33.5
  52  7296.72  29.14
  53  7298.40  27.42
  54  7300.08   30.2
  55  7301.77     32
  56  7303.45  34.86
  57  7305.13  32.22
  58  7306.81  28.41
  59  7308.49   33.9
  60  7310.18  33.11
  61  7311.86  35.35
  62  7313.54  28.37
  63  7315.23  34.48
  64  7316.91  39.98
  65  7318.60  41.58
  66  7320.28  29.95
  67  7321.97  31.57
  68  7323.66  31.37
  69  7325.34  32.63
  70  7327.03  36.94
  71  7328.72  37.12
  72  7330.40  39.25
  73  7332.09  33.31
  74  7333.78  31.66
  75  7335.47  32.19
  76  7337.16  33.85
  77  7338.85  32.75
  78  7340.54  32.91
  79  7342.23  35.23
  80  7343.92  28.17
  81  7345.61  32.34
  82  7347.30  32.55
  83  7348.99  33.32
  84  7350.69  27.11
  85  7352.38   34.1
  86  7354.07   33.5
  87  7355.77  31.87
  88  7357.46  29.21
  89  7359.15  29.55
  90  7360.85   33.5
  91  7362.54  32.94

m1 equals 1.0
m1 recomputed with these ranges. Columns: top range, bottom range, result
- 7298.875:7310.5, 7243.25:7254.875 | 0.98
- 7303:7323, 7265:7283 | 1.10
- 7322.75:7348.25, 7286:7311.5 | 1.08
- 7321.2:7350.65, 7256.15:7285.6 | 1.06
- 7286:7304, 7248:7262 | 0.91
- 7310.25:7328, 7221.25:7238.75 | 1.08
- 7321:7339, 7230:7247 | 1.10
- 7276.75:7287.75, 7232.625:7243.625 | 1.04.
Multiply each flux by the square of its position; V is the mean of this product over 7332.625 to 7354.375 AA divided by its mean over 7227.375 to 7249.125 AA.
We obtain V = 1.06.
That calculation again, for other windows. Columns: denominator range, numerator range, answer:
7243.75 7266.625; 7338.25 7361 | 1.00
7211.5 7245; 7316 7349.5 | 1.10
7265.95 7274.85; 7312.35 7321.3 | 1.14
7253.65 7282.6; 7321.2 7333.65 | 1.12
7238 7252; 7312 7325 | 1.07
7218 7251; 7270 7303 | 0.97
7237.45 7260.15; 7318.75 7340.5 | 1.07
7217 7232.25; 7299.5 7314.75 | 1.01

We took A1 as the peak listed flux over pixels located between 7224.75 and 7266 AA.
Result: 36.63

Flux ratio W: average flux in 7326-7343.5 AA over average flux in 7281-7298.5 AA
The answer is 1.12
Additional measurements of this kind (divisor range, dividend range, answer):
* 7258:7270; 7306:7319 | 1.09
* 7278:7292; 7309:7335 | 1.12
